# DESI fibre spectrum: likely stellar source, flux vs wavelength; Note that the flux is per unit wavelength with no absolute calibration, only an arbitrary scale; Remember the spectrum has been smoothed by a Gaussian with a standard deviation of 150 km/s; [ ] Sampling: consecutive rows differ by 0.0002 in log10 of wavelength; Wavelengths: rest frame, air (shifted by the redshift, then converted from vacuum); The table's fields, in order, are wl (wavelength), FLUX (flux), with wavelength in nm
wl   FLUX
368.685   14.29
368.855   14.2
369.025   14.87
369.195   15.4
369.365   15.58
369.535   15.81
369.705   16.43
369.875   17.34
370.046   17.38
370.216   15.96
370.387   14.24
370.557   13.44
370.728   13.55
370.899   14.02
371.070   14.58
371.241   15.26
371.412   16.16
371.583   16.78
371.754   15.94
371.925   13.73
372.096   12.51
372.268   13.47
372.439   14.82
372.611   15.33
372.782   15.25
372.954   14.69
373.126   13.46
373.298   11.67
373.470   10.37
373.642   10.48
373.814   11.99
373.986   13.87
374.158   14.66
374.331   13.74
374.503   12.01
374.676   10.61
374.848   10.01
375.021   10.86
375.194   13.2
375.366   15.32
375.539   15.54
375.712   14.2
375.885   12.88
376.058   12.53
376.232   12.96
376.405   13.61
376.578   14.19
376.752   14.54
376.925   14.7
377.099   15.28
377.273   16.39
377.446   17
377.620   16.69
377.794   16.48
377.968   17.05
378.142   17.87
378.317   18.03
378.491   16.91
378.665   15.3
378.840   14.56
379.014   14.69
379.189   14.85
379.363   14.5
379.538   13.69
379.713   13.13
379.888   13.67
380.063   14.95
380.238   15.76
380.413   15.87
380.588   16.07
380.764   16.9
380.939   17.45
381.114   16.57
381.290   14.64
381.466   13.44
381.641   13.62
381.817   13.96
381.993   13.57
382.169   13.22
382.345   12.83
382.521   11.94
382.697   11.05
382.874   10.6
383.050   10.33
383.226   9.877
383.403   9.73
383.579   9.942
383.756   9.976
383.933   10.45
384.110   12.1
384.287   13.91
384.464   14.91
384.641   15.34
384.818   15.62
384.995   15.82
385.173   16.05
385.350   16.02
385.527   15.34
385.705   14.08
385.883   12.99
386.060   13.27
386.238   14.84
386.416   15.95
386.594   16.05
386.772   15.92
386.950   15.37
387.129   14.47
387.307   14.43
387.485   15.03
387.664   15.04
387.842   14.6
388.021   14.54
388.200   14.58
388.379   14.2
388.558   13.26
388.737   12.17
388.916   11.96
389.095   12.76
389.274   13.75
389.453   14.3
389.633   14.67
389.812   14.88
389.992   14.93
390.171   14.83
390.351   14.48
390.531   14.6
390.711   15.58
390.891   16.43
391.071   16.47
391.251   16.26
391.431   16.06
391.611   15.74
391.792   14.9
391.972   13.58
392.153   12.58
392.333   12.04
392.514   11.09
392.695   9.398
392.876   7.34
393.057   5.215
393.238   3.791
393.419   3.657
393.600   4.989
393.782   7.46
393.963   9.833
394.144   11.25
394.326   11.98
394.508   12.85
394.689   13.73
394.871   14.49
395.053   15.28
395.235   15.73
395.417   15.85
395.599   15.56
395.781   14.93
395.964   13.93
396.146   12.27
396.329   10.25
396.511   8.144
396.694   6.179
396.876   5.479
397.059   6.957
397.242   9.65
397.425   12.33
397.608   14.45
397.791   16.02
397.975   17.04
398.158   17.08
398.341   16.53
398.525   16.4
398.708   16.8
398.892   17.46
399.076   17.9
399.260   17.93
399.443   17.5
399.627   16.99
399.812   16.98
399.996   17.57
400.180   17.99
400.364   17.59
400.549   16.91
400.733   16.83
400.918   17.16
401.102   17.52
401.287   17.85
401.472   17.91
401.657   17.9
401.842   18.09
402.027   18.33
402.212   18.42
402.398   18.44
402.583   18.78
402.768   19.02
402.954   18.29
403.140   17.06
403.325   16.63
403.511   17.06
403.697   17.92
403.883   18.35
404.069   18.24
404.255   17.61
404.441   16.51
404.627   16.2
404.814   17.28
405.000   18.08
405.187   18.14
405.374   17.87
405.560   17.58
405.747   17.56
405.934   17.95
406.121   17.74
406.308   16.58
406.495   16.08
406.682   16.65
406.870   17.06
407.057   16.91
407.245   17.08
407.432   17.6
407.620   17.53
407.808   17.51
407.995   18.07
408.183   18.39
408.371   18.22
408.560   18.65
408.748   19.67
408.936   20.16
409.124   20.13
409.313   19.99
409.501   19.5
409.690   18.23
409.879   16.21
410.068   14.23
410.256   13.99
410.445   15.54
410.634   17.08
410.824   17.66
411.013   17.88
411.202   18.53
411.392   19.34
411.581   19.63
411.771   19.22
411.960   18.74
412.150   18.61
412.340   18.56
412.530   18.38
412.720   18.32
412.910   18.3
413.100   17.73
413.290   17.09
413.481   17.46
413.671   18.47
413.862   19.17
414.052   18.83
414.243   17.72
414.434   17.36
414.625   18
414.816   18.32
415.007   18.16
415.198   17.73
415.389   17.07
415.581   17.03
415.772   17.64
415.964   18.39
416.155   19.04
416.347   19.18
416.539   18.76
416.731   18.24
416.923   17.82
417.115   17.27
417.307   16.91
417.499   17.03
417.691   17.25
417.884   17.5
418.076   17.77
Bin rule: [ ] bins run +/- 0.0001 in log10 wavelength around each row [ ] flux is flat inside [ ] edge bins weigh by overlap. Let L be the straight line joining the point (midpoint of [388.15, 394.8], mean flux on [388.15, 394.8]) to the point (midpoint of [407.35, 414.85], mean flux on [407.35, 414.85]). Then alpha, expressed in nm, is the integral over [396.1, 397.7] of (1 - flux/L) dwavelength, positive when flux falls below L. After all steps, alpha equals 0.52 nm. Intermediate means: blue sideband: 12.4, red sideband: 18.1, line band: 9.45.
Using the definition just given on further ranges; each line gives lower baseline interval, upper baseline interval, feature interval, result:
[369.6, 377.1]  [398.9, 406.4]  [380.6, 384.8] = 0.59 nm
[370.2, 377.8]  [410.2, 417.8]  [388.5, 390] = 0.18 nm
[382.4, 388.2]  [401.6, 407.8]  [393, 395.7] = 0.81 nm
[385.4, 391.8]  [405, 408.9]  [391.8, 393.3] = 0.54 nm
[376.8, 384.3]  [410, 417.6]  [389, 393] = 0.38 nm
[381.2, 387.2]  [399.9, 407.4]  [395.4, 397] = 0.49 nm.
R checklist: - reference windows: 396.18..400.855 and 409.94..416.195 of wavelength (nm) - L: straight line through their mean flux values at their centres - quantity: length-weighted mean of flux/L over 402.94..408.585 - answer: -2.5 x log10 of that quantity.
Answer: -0.08 mag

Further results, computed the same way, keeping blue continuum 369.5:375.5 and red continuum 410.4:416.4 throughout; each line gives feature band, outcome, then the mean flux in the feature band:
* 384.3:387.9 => 0.022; 15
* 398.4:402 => -0.041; 17.4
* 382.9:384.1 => 0.423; 10.2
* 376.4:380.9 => -0.069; 15.5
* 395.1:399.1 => 0.221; 13.4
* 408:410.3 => -0.030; 18.2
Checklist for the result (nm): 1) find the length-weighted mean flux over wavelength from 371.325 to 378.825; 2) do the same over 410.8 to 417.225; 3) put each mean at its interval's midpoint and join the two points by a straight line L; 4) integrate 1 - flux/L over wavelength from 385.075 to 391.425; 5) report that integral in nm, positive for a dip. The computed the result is 0.36 nm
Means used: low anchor 14.3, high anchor 18.2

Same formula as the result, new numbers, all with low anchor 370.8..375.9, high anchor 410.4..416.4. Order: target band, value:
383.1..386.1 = 0.33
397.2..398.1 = 0.12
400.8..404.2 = -0.21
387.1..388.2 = 0.04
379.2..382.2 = -0.08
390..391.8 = 0.01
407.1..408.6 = -0.03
